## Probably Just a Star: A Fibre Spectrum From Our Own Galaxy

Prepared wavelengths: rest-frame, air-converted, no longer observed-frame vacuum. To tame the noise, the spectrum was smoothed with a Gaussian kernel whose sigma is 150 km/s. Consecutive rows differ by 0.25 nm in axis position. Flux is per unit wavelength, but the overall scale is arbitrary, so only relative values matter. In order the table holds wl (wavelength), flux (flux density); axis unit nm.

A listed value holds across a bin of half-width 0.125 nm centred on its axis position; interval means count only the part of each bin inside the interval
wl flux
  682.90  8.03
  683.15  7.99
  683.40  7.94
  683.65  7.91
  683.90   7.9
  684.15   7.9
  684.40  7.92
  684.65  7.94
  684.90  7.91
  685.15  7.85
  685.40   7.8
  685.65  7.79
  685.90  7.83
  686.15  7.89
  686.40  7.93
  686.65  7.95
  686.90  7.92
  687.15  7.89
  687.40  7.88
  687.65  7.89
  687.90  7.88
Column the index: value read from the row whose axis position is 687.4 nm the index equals 7.88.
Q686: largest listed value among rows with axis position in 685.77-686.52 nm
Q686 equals 7.93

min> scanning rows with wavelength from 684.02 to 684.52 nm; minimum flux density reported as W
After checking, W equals 7.9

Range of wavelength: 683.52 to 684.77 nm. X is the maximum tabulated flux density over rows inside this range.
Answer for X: 7.94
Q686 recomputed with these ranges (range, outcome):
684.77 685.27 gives 7.91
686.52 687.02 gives 7.95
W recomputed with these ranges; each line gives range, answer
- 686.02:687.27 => 7.89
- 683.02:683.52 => 7.94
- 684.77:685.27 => 7.85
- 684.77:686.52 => 7.79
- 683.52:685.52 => 7.8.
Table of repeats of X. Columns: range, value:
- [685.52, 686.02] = 7.83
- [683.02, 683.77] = 7.99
